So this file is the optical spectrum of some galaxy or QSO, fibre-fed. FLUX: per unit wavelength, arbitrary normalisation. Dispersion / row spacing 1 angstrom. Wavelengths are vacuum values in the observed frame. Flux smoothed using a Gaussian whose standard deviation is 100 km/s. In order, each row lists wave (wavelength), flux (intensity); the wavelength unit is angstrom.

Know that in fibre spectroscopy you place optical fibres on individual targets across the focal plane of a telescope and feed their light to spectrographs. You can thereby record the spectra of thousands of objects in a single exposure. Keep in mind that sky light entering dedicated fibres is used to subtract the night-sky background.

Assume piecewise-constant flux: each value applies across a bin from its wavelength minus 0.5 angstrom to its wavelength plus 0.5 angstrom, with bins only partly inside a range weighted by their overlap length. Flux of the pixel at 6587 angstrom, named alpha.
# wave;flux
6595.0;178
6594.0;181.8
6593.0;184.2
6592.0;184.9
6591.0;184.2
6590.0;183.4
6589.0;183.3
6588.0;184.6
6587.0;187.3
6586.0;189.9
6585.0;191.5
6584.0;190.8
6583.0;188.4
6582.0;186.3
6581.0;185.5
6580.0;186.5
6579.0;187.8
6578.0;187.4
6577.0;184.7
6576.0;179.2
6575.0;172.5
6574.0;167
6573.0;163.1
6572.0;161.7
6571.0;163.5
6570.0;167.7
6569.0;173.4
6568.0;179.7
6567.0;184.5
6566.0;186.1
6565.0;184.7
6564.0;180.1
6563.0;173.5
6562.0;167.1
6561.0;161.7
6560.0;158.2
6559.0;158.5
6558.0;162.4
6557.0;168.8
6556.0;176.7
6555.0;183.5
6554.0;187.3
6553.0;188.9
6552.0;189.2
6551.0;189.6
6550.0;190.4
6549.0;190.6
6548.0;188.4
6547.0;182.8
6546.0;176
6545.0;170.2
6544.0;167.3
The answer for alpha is 187.3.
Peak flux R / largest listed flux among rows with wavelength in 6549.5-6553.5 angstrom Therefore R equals 190.4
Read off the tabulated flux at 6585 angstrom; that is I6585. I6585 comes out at 191.5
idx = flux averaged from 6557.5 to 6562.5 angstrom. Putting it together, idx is 162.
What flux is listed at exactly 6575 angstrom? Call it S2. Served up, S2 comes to 172.5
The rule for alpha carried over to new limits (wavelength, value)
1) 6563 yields 173.5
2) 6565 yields 184.7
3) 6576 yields 179.2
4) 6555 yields 183.5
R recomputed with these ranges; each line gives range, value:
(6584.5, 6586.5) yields 191.5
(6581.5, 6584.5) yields 190.8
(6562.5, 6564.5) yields 180.1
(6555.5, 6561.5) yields 176.7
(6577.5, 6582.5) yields 187.8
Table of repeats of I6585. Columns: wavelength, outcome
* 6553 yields 188.9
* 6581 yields 185.5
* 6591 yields 184.2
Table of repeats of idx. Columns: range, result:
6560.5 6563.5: 167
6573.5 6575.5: 170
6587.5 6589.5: 184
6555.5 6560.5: 165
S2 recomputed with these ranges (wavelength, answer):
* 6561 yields 161.7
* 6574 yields 167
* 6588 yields 184.6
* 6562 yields 167.1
